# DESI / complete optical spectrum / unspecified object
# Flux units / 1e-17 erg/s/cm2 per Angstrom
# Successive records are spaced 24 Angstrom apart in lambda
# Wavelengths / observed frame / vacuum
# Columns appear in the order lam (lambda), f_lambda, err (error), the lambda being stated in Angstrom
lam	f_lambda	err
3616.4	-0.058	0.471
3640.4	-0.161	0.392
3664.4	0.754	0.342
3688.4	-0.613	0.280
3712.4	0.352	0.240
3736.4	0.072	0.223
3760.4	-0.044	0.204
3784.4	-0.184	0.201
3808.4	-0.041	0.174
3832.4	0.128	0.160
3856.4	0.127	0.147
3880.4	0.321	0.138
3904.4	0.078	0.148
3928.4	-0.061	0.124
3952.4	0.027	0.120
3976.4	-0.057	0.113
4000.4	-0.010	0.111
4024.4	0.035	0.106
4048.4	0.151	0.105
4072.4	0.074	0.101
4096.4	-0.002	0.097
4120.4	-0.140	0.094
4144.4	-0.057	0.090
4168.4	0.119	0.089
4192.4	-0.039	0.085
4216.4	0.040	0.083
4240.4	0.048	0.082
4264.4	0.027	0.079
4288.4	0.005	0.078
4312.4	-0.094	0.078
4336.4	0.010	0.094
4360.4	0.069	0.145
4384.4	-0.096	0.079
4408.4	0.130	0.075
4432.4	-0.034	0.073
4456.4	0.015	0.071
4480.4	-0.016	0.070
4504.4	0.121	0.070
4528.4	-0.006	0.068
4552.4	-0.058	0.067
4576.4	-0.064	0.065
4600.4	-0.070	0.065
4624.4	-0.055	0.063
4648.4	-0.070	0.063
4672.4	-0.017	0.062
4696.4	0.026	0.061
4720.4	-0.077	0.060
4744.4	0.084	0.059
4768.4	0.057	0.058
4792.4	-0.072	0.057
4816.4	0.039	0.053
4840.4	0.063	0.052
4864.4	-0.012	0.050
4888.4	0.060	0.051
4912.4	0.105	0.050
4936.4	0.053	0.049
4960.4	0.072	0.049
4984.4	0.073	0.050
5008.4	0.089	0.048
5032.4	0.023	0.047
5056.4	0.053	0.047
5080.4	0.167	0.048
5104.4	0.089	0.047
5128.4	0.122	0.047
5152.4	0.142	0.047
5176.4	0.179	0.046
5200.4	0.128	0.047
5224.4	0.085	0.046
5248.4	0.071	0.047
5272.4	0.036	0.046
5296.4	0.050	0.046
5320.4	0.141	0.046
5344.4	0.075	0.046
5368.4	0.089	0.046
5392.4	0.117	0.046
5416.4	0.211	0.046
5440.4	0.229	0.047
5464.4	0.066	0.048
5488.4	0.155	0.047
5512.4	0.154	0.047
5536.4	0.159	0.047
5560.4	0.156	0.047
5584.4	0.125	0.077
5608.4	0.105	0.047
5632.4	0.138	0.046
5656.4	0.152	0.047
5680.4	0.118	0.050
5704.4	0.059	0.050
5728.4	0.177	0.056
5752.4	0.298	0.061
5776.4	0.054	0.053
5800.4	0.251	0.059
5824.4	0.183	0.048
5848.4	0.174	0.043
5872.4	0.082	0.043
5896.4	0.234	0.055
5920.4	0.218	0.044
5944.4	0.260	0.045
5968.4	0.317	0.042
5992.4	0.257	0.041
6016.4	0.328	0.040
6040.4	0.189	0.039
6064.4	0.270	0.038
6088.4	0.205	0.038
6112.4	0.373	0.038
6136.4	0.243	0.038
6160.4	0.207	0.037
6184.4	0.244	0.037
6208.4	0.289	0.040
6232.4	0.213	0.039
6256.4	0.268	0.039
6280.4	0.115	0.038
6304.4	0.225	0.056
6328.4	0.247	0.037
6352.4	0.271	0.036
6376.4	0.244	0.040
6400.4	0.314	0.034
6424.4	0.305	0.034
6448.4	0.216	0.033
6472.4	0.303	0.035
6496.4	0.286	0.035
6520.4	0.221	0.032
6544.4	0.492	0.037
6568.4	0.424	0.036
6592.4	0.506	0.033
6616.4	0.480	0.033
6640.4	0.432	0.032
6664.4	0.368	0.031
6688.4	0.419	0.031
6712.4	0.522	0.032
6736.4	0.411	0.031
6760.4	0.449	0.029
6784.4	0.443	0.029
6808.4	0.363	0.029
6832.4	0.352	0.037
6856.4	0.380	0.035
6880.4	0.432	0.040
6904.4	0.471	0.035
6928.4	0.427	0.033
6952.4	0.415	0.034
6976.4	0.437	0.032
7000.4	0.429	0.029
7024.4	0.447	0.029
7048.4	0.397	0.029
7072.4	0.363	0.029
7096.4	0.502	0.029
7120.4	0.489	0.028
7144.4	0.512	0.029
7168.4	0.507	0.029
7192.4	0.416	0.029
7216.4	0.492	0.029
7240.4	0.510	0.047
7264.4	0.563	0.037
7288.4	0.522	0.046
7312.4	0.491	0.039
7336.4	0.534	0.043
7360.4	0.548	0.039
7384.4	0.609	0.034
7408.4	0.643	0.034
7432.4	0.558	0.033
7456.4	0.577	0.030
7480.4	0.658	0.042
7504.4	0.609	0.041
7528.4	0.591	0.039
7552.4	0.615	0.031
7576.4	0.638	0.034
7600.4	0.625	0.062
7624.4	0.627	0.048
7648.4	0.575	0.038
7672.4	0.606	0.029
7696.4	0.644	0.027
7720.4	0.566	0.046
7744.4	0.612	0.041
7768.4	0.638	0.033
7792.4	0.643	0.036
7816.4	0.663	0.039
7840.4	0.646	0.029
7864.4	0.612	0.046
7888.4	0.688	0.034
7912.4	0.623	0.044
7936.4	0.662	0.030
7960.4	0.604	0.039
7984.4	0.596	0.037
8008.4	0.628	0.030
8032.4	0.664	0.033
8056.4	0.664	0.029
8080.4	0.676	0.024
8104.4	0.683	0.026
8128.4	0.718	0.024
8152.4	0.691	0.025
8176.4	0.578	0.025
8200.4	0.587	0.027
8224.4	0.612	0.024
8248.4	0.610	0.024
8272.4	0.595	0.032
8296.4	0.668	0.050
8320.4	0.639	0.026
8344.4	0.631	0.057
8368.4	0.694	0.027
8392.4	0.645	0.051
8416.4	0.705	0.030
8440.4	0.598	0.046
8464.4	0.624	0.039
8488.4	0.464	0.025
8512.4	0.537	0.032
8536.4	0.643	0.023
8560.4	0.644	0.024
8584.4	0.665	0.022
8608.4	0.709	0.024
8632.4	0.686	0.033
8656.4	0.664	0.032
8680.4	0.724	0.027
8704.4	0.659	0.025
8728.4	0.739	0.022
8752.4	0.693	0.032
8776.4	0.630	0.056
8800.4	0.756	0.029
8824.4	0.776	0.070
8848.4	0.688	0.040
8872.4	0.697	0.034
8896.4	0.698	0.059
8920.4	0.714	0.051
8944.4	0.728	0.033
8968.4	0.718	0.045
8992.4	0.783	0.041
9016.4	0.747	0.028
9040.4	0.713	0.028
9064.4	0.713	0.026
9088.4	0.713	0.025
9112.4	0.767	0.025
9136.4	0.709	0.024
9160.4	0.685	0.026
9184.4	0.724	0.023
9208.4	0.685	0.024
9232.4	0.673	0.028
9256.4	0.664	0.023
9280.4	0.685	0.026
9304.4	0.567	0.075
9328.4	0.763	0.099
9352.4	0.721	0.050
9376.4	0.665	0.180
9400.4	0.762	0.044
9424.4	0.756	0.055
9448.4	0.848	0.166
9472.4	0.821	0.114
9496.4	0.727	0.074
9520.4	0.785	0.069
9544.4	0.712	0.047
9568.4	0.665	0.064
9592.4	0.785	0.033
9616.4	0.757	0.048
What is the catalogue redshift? 0.640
